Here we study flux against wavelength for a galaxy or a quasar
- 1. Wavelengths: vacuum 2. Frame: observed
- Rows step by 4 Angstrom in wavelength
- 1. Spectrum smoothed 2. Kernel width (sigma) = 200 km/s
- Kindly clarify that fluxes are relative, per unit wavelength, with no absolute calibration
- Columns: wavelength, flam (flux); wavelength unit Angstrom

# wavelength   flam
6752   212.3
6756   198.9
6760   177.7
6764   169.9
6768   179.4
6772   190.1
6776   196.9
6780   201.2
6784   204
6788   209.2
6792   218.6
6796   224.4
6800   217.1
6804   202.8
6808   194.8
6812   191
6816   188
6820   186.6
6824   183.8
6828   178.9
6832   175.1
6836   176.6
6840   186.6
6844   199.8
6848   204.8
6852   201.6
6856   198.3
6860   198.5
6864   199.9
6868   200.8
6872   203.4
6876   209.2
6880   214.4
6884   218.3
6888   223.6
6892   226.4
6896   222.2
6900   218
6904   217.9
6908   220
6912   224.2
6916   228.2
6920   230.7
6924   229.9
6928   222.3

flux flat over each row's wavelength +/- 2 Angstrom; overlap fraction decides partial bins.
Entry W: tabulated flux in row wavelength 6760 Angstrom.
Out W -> 177.7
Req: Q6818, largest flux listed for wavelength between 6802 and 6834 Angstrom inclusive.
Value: 202.8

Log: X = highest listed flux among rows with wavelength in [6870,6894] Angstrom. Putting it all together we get 226.4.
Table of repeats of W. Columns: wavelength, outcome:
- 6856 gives 198.3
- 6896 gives 222.2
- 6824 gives 183.8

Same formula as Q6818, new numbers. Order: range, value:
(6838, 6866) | 204.8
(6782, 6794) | 218.6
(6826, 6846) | 199.8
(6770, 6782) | 201.2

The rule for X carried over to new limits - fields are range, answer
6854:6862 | 198.5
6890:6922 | 230.7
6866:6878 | 209.2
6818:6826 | 186.6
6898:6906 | 218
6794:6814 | 224.4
